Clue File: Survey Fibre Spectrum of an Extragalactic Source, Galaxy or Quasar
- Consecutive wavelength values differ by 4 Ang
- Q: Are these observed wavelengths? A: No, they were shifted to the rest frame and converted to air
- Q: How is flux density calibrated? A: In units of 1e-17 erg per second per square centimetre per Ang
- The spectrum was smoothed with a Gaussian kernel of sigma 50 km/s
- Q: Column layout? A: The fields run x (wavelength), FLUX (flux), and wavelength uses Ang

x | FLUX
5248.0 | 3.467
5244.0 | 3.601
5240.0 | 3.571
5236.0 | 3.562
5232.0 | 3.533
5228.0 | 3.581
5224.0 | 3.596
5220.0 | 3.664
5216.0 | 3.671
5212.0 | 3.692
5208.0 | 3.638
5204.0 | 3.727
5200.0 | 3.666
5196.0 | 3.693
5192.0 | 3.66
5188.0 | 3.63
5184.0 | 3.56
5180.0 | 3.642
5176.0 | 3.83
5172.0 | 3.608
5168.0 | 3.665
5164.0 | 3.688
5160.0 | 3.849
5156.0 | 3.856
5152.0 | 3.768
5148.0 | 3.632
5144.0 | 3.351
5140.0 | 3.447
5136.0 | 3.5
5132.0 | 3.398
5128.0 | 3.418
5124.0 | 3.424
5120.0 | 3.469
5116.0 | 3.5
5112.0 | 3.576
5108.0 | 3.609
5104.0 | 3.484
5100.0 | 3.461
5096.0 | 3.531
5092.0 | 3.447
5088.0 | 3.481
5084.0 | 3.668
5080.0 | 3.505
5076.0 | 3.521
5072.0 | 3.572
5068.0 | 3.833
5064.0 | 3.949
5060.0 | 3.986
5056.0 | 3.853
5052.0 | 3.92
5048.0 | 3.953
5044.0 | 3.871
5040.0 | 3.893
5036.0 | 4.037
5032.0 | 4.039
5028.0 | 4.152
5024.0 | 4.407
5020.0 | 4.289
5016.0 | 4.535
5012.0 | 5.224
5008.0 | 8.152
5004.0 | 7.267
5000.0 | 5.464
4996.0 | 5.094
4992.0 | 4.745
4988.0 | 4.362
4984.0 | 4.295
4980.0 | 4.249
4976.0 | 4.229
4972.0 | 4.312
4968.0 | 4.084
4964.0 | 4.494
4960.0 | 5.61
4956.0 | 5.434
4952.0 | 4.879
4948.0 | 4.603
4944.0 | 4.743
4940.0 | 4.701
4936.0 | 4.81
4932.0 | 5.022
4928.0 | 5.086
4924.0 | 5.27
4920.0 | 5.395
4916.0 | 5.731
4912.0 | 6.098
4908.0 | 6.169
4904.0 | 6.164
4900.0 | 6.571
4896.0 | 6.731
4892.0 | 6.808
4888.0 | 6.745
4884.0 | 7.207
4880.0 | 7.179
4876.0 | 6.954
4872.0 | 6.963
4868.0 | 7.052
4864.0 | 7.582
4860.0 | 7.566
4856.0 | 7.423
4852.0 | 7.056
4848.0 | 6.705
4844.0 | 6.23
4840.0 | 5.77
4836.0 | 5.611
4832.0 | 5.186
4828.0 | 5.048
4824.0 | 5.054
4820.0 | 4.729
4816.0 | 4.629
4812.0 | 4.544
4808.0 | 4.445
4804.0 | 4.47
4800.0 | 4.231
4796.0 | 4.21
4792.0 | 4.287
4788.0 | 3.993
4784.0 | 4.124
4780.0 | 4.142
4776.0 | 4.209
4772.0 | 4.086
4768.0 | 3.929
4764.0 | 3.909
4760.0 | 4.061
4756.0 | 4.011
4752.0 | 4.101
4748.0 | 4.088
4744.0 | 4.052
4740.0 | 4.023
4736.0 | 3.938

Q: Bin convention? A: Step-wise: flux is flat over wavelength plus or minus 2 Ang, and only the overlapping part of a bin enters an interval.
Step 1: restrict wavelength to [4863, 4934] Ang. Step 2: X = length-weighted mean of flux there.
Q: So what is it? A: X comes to 6.36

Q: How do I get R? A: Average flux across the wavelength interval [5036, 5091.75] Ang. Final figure 3.77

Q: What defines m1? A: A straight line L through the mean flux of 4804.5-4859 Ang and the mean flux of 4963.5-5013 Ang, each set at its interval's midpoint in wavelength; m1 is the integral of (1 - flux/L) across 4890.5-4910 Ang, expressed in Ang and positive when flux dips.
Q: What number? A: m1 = -4.1 Ang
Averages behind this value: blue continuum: 5.58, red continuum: 5.09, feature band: 6.48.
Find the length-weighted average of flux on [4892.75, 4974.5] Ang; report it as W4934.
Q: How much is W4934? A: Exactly 5.31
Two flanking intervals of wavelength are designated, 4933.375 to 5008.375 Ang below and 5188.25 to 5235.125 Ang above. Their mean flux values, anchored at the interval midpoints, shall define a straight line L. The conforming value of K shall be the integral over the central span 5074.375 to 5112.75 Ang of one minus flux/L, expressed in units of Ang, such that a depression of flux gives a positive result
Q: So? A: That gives 6.8 Ang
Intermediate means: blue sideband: 4.96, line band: 3.53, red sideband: 3.64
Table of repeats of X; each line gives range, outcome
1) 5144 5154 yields 3.63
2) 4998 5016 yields 6.31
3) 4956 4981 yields 4.58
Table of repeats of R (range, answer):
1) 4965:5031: 4.91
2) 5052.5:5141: 3.58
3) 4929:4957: 4.87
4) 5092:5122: 3.51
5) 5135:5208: 3.66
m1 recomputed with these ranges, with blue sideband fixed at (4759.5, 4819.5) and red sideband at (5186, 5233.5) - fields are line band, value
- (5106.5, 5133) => 2.0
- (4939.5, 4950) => -1.7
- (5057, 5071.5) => -0.1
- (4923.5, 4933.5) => -2.6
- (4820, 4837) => -3.9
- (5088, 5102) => 1.2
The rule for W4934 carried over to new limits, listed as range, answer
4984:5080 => 4.5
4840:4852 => 6.45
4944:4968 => 4.91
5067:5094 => 3.57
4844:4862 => 7.08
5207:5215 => 3.67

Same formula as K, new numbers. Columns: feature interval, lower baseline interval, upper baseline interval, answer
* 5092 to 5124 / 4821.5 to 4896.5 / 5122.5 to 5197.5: 4.7 Ang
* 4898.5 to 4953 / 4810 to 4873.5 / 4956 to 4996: -2.5 Ang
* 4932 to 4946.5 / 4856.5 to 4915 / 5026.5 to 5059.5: 2.7 Ang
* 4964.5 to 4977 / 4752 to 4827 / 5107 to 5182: -1.0 Ang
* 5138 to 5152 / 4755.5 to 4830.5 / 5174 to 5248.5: 0.8 Ang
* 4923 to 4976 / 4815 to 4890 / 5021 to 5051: 3.4 Ang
